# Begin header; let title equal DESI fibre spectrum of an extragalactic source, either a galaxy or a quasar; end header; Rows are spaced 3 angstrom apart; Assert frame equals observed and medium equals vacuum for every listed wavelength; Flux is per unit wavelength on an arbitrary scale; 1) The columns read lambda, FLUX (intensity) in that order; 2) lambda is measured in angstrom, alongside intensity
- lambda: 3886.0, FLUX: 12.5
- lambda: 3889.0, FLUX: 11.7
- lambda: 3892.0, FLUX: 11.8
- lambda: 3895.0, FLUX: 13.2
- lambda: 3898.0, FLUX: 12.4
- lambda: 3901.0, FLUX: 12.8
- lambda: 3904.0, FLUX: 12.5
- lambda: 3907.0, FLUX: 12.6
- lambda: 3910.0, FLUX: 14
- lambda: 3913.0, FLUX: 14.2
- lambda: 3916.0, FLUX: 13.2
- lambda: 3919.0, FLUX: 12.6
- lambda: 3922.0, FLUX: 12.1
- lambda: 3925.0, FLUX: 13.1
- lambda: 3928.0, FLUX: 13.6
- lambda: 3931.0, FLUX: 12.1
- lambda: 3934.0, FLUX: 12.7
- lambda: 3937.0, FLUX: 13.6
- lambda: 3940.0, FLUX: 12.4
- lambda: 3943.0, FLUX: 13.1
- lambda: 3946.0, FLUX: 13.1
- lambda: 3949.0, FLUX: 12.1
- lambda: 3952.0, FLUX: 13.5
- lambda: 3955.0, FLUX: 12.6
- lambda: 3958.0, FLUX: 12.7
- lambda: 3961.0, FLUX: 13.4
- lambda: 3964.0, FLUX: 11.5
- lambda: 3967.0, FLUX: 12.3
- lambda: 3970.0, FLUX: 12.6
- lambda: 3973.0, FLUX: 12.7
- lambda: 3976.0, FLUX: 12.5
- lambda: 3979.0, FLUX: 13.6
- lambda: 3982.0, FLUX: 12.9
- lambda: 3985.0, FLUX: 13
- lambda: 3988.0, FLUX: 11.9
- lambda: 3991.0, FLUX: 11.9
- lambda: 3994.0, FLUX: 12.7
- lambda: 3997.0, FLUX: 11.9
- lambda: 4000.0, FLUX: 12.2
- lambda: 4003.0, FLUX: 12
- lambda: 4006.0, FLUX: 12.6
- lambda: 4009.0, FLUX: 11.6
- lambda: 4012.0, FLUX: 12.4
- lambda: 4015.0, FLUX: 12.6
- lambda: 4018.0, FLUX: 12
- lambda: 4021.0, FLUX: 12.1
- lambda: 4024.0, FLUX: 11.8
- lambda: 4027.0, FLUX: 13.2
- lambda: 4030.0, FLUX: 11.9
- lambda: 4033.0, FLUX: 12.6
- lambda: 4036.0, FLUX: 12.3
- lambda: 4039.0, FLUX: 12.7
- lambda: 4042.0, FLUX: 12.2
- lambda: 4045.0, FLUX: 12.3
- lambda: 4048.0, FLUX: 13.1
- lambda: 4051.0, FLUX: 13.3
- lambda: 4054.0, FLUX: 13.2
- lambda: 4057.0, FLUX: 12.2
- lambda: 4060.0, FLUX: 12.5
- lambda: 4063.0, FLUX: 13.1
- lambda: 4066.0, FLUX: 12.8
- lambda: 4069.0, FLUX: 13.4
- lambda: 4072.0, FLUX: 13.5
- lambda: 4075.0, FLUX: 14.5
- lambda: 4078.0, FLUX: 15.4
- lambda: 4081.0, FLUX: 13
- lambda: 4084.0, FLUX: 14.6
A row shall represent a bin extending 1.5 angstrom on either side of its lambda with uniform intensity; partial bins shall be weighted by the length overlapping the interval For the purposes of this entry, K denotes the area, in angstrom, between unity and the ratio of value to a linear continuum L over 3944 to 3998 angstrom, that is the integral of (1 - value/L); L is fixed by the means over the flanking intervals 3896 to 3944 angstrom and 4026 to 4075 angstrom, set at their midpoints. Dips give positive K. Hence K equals 1.2 angstrom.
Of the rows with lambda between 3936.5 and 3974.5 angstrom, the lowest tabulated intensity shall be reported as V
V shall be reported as 11.5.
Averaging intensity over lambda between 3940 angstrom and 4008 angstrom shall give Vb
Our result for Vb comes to 12.6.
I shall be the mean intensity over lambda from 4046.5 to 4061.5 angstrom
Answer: 12.9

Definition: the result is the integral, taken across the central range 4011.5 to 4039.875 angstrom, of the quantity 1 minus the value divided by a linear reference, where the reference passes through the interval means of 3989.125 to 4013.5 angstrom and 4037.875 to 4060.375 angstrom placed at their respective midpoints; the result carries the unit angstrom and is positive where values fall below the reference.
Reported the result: 0.2 angstrom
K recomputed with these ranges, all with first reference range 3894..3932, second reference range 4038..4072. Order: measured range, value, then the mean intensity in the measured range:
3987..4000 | 0.8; 12.1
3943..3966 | 0.4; 12.7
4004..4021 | 0.9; 12.2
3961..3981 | 0.5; 12.6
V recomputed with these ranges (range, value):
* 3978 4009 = 11.6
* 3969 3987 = 12.5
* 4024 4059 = 11.8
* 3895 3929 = 12.1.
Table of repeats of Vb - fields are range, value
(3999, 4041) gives 12.3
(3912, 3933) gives 12.9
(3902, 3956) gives 13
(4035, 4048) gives 12.5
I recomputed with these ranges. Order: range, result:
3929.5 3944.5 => 12.8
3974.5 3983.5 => 13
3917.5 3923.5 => 12.3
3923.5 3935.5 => 12.9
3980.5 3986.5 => 13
